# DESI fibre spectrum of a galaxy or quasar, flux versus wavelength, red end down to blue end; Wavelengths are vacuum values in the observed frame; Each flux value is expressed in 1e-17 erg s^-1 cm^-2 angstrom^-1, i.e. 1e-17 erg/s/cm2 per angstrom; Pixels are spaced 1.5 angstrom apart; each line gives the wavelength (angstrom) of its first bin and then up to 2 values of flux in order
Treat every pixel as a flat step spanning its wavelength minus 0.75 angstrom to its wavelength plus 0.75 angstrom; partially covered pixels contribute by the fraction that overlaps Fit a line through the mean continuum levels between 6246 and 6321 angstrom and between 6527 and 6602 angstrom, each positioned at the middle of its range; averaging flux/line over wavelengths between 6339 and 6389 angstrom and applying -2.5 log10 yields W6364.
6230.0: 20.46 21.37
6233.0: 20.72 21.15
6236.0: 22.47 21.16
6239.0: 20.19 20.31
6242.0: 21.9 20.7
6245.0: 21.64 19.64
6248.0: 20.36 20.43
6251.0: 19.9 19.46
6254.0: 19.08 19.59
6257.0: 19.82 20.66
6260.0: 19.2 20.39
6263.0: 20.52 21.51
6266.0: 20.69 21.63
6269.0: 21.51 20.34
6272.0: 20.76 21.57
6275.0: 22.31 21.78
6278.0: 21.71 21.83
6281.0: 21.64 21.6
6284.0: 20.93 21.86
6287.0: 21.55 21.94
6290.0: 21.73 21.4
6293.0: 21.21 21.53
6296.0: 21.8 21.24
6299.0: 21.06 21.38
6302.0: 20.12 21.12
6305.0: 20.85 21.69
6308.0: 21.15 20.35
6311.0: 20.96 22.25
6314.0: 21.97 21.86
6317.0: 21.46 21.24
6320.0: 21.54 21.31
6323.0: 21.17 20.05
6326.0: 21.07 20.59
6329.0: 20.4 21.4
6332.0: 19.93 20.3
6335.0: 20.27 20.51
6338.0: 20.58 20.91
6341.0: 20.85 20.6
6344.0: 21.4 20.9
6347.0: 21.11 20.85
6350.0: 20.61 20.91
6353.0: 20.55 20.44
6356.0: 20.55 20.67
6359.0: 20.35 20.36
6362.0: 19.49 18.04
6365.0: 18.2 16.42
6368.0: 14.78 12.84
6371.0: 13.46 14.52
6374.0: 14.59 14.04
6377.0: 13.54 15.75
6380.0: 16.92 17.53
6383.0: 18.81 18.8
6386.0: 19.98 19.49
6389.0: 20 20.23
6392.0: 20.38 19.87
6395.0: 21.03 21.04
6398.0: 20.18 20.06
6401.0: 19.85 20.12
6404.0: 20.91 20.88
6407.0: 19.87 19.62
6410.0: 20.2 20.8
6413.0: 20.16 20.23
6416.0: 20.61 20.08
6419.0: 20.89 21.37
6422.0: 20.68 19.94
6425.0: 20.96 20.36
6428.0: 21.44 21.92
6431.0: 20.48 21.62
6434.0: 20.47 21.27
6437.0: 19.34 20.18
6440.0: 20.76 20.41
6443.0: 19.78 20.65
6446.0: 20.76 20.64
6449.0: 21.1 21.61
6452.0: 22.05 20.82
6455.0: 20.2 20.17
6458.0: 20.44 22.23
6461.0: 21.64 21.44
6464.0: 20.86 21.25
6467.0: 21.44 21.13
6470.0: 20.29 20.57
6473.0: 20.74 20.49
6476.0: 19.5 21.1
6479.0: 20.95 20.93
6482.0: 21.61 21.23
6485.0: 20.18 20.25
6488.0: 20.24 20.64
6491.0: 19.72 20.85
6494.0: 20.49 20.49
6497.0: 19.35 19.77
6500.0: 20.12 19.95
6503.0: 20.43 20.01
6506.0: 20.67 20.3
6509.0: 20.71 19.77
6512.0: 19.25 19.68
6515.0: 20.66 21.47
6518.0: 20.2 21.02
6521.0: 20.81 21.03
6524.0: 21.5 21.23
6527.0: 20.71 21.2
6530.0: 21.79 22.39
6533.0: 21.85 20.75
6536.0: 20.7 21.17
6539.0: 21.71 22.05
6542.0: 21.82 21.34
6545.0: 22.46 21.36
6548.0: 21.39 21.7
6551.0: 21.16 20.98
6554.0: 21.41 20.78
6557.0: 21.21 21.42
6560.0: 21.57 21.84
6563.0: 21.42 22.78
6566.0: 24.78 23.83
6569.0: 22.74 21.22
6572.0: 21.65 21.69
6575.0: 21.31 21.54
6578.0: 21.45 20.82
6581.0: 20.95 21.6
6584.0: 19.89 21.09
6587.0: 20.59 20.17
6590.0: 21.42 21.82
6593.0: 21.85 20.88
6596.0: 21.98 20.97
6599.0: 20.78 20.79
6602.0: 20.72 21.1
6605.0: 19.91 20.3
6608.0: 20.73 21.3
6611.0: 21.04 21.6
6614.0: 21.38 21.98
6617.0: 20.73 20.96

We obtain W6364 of 0.15 mag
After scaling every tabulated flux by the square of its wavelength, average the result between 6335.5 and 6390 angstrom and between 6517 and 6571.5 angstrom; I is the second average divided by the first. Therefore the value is 1.2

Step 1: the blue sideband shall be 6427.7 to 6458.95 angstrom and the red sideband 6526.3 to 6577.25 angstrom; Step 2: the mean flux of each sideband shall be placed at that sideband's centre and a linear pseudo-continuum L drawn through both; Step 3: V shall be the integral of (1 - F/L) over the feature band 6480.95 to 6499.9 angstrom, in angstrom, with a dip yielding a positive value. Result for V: 0.7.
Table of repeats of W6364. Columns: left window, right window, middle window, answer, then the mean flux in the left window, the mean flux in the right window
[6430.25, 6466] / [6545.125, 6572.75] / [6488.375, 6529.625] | 0.05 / 20.8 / 21.9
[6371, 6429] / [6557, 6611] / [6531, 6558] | -0.03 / 19.3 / 21.4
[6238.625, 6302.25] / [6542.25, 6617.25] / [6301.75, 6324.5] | -0.01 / 21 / 21.4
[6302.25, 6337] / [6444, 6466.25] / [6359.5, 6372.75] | 0.26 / 21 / 21.1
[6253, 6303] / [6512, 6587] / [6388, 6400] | 0.05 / 21.1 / 21.4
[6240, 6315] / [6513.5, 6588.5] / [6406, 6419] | 0.05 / 21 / 21.4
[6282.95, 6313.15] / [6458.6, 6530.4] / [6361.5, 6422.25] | 0.13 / 21.3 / 20.7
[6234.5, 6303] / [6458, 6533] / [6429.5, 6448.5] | 0.01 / 21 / 20.7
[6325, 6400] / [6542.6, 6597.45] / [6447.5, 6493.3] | -0.02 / 19.1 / 21.6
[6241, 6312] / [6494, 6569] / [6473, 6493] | 0.03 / 21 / 21.2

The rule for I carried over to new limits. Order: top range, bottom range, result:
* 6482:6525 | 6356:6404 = 1.17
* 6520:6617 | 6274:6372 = 1.12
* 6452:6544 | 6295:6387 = 1.11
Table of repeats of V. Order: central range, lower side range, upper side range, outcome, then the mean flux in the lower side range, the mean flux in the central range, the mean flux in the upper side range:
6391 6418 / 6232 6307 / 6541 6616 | 1.1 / 21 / 20.3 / 21.4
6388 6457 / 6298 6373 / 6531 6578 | 0.7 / 20.1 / 20.6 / 21.7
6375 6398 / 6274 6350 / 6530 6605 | 2.9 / 21.2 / 18.6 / 21.5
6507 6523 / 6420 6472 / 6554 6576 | 0.8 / 20.9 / 20.4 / 22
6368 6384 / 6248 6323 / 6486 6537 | 4.3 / 21.1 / 15.2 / 20.6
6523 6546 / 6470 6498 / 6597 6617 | -0.9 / 20.5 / 21.5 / 21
